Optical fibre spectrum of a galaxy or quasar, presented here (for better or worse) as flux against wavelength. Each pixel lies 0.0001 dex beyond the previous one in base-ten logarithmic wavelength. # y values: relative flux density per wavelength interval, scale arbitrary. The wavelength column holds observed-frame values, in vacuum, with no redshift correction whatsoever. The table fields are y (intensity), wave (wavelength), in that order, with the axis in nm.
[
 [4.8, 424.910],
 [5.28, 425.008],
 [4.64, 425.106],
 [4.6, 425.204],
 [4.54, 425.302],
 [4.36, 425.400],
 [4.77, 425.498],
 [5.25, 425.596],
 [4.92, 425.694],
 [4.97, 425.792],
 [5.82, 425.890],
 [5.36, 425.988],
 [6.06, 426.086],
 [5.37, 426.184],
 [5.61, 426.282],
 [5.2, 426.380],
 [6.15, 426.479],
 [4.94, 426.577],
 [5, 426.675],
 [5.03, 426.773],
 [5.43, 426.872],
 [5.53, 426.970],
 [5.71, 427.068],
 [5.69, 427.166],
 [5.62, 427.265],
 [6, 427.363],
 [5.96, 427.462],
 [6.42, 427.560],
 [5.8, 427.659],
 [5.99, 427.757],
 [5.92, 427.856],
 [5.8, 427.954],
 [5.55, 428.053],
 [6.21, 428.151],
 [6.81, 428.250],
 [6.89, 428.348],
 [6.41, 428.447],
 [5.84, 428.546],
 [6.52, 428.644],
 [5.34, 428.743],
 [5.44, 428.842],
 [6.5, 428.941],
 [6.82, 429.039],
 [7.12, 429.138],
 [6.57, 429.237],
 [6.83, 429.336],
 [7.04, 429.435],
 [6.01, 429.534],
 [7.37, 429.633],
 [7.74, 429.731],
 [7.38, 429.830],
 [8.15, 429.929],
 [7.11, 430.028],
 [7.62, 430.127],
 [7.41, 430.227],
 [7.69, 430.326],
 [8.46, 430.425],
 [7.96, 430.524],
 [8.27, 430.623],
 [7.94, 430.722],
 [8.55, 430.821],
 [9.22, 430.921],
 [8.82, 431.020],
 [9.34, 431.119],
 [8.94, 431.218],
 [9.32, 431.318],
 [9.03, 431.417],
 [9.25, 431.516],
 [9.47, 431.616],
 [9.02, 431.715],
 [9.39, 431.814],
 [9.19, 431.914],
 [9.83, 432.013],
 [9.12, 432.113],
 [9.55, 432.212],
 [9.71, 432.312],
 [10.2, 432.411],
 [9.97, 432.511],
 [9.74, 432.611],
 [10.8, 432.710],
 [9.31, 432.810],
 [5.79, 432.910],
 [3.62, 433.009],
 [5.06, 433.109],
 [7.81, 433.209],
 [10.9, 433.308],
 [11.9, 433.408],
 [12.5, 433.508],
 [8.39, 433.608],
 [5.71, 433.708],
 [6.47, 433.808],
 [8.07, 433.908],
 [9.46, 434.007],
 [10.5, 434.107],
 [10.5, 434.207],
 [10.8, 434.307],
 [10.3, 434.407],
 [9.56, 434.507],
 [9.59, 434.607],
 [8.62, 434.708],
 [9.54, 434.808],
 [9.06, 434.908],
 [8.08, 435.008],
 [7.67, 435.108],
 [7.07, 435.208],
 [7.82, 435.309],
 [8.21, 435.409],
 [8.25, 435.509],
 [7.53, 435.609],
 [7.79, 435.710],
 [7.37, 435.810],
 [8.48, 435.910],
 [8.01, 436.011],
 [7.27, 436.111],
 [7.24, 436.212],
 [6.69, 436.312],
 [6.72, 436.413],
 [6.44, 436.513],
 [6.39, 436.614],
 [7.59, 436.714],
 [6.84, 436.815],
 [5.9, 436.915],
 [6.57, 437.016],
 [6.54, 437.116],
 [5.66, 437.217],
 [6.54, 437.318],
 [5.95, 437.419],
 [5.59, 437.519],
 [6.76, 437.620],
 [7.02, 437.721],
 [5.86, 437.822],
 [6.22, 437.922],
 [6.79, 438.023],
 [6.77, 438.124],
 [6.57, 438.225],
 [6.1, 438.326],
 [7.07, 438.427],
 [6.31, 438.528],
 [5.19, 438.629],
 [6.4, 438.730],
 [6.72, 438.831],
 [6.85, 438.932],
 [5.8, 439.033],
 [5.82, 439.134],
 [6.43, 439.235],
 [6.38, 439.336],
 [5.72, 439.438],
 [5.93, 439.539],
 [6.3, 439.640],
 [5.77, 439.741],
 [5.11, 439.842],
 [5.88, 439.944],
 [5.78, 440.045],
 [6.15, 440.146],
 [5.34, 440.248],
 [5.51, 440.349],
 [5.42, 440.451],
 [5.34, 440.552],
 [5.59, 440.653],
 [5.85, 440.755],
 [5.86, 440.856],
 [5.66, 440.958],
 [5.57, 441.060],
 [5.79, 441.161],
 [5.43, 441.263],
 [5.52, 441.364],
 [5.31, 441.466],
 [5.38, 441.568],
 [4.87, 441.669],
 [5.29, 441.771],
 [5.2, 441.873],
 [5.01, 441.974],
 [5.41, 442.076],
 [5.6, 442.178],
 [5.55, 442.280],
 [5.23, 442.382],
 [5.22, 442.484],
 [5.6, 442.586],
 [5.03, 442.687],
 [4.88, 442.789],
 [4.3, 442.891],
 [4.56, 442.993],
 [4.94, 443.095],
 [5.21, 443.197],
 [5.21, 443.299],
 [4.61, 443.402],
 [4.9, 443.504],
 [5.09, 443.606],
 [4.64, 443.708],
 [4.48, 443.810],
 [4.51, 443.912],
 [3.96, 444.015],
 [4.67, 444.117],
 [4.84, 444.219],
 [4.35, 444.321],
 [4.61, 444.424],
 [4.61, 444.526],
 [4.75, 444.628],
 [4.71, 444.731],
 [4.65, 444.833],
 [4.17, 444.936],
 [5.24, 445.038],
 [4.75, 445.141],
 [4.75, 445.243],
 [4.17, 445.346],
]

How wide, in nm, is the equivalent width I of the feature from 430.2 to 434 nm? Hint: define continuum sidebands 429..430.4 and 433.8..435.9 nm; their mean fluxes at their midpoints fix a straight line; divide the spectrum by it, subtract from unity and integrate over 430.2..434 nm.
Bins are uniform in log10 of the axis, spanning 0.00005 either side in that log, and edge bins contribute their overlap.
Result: -0.40 nm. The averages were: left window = 7.23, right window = 8.72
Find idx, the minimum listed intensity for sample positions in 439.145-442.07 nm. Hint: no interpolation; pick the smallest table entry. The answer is 4.87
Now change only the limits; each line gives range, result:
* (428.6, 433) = 5.34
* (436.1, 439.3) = 5.19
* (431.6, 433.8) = 3.62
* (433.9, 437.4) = 5.66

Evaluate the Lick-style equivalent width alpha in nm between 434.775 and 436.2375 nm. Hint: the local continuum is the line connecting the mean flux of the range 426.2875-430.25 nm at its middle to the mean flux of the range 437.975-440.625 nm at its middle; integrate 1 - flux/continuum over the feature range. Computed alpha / -0.437 nm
